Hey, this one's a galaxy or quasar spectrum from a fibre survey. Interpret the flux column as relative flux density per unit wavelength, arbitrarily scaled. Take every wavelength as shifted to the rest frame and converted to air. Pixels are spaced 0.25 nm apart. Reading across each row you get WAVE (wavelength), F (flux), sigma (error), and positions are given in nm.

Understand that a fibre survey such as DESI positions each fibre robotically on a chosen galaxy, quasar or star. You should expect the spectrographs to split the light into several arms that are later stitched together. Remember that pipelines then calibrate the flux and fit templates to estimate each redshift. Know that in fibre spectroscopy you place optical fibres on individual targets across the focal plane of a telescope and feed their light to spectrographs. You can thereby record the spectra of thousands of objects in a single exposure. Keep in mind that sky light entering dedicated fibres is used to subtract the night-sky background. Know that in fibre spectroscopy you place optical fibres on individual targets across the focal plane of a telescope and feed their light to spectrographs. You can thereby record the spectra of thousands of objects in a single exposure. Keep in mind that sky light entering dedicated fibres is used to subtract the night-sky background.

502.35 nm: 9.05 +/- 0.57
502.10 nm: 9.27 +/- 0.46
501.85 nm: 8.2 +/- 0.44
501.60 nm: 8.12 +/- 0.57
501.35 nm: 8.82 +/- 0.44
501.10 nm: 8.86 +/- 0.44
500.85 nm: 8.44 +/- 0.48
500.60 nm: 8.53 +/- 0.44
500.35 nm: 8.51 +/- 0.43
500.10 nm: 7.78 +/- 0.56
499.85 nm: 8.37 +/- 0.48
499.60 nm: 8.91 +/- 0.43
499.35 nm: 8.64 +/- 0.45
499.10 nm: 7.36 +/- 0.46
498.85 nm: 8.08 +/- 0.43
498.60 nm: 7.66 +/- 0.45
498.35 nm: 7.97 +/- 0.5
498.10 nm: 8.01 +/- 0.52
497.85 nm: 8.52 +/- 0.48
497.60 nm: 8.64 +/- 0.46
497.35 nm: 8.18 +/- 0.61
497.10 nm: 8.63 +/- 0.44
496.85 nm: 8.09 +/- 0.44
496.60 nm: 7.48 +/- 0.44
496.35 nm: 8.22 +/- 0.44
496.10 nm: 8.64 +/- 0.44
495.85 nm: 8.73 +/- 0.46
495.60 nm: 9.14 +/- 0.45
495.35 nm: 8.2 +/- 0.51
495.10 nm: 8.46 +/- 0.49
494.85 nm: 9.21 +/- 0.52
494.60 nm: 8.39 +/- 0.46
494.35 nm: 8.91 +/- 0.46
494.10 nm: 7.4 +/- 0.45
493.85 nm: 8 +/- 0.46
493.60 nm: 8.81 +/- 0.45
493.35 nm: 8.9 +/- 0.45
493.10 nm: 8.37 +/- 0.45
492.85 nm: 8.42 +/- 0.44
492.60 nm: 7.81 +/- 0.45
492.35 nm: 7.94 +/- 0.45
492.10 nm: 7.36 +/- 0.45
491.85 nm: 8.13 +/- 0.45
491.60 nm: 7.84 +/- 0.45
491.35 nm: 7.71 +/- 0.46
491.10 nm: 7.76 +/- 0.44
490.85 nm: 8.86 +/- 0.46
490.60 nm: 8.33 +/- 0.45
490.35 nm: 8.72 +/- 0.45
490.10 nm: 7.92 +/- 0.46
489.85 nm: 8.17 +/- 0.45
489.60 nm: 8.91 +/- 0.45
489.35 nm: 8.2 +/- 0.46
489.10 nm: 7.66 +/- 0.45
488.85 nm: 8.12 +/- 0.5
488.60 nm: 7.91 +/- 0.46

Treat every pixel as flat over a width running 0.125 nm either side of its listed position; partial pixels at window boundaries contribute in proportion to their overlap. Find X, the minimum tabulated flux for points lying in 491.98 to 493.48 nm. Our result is 7.36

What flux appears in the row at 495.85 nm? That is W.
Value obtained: 8.73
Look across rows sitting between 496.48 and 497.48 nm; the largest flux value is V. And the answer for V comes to 8.63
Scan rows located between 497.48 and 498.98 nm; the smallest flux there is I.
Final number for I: 7.66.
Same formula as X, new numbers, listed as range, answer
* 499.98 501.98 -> 7.78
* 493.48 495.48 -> 7.4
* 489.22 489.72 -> 8.2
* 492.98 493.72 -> 8.37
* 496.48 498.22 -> 7.48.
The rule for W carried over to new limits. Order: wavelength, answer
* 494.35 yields 8.91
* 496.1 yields 8.64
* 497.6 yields 8.64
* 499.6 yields 8.91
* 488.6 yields 7.91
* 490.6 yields 8.33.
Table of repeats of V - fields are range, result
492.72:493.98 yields 8.9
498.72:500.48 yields 8.91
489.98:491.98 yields 8.86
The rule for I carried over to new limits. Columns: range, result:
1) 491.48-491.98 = 7.84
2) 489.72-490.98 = 7.92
